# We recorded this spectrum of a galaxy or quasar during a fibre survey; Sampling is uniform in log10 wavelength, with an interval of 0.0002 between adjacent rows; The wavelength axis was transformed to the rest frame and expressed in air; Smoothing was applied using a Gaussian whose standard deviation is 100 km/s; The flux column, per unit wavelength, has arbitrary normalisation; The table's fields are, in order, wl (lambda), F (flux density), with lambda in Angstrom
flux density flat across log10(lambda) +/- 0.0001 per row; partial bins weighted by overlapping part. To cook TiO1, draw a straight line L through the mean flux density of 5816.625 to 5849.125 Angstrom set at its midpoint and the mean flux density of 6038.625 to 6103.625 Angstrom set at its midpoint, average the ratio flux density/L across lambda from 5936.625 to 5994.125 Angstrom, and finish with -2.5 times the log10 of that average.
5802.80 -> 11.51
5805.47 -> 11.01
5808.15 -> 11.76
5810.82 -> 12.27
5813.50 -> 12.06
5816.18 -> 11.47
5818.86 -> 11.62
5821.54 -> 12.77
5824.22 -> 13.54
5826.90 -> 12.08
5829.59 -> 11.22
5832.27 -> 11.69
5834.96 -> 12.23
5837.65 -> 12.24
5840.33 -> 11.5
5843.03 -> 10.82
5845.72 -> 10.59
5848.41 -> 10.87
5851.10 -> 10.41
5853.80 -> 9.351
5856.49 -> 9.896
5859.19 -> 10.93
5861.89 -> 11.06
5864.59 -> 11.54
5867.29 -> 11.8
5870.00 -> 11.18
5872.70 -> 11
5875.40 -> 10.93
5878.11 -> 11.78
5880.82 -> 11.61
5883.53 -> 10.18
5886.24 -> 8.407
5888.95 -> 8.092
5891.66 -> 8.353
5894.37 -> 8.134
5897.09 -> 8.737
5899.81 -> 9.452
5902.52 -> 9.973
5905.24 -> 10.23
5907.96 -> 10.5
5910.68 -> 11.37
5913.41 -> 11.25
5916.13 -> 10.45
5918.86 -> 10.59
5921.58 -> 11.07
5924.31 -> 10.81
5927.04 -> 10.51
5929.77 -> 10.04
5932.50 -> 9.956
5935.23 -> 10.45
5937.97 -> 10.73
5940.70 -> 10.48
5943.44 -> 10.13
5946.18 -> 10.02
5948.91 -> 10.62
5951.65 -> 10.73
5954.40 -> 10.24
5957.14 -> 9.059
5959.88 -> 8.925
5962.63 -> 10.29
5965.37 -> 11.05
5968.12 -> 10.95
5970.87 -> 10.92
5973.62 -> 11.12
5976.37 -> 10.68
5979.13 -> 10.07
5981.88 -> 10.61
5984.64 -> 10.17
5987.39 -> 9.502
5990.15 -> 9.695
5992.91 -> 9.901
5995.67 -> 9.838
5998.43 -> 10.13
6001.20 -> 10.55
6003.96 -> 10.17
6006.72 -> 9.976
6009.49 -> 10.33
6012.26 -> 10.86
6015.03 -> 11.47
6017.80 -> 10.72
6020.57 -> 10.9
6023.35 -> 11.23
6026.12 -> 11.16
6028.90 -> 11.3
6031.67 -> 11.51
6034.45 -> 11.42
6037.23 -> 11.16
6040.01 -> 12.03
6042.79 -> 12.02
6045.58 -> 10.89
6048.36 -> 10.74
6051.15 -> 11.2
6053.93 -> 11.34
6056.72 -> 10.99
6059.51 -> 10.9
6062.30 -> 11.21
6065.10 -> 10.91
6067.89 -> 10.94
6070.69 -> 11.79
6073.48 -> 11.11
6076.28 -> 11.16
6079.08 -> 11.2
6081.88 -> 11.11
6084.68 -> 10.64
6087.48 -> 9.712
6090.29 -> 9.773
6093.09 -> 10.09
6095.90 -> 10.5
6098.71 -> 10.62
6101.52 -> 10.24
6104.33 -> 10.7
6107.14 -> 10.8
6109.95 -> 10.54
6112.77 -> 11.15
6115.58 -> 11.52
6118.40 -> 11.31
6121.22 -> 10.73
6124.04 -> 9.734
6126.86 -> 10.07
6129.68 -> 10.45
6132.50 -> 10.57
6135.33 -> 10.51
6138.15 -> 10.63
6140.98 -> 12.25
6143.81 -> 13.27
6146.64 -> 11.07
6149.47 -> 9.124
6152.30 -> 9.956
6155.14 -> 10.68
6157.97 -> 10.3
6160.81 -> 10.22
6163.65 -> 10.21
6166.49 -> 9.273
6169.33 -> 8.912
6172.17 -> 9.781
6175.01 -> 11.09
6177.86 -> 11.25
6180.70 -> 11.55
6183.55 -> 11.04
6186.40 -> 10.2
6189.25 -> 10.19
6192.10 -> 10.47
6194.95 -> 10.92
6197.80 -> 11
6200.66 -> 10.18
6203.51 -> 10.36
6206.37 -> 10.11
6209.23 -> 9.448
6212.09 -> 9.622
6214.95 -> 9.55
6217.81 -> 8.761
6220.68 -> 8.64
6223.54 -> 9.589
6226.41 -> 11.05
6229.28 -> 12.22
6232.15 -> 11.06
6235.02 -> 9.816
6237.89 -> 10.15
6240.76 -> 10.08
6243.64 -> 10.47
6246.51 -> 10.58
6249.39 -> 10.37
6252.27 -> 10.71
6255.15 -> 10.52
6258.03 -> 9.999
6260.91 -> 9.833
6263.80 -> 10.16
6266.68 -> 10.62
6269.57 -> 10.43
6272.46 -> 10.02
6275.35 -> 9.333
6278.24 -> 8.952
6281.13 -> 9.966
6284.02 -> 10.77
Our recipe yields 0.10 mag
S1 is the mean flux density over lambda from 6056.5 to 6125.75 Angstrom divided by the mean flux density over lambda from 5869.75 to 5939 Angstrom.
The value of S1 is 1.1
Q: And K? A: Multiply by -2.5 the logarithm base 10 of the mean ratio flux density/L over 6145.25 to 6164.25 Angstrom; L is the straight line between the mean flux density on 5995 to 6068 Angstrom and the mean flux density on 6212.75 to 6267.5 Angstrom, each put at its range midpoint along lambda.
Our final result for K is 0.031 mag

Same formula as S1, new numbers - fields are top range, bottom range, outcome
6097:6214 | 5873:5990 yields 1.03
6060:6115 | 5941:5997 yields 1.05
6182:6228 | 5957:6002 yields 0.99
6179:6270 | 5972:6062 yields 0.96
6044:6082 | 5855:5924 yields 1.07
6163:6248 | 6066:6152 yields 0.95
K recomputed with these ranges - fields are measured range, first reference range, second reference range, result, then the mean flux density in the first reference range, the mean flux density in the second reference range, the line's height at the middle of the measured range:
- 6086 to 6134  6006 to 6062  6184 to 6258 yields 0.03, 11.1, 10.2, 10.8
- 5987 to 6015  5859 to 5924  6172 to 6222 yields 0.01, 10.4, 10.2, 10.3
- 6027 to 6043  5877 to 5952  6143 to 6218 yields -0.13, 10.2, 10.3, 10.2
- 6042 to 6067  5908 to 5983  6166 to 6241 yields -0.07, 10.5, 10.2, 10.4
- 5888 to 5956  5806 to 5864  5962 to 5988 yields 0.08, 11.4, 10.6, 10.9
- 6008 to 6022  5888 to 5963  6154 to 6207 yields -0.07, 10.1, 10.4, 10.2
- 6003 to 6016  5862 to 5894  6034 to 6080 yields 0.05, 10.4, 11.2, 11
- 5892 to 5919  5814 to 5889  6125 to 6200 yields 0.11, 11.2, 10.6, 11.1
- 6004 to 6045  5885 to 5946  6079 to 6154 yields -0.08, 9.99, 10.7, 10.4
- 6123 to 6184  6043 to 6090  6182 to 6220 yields -0.01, 11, 10.1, 10.4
